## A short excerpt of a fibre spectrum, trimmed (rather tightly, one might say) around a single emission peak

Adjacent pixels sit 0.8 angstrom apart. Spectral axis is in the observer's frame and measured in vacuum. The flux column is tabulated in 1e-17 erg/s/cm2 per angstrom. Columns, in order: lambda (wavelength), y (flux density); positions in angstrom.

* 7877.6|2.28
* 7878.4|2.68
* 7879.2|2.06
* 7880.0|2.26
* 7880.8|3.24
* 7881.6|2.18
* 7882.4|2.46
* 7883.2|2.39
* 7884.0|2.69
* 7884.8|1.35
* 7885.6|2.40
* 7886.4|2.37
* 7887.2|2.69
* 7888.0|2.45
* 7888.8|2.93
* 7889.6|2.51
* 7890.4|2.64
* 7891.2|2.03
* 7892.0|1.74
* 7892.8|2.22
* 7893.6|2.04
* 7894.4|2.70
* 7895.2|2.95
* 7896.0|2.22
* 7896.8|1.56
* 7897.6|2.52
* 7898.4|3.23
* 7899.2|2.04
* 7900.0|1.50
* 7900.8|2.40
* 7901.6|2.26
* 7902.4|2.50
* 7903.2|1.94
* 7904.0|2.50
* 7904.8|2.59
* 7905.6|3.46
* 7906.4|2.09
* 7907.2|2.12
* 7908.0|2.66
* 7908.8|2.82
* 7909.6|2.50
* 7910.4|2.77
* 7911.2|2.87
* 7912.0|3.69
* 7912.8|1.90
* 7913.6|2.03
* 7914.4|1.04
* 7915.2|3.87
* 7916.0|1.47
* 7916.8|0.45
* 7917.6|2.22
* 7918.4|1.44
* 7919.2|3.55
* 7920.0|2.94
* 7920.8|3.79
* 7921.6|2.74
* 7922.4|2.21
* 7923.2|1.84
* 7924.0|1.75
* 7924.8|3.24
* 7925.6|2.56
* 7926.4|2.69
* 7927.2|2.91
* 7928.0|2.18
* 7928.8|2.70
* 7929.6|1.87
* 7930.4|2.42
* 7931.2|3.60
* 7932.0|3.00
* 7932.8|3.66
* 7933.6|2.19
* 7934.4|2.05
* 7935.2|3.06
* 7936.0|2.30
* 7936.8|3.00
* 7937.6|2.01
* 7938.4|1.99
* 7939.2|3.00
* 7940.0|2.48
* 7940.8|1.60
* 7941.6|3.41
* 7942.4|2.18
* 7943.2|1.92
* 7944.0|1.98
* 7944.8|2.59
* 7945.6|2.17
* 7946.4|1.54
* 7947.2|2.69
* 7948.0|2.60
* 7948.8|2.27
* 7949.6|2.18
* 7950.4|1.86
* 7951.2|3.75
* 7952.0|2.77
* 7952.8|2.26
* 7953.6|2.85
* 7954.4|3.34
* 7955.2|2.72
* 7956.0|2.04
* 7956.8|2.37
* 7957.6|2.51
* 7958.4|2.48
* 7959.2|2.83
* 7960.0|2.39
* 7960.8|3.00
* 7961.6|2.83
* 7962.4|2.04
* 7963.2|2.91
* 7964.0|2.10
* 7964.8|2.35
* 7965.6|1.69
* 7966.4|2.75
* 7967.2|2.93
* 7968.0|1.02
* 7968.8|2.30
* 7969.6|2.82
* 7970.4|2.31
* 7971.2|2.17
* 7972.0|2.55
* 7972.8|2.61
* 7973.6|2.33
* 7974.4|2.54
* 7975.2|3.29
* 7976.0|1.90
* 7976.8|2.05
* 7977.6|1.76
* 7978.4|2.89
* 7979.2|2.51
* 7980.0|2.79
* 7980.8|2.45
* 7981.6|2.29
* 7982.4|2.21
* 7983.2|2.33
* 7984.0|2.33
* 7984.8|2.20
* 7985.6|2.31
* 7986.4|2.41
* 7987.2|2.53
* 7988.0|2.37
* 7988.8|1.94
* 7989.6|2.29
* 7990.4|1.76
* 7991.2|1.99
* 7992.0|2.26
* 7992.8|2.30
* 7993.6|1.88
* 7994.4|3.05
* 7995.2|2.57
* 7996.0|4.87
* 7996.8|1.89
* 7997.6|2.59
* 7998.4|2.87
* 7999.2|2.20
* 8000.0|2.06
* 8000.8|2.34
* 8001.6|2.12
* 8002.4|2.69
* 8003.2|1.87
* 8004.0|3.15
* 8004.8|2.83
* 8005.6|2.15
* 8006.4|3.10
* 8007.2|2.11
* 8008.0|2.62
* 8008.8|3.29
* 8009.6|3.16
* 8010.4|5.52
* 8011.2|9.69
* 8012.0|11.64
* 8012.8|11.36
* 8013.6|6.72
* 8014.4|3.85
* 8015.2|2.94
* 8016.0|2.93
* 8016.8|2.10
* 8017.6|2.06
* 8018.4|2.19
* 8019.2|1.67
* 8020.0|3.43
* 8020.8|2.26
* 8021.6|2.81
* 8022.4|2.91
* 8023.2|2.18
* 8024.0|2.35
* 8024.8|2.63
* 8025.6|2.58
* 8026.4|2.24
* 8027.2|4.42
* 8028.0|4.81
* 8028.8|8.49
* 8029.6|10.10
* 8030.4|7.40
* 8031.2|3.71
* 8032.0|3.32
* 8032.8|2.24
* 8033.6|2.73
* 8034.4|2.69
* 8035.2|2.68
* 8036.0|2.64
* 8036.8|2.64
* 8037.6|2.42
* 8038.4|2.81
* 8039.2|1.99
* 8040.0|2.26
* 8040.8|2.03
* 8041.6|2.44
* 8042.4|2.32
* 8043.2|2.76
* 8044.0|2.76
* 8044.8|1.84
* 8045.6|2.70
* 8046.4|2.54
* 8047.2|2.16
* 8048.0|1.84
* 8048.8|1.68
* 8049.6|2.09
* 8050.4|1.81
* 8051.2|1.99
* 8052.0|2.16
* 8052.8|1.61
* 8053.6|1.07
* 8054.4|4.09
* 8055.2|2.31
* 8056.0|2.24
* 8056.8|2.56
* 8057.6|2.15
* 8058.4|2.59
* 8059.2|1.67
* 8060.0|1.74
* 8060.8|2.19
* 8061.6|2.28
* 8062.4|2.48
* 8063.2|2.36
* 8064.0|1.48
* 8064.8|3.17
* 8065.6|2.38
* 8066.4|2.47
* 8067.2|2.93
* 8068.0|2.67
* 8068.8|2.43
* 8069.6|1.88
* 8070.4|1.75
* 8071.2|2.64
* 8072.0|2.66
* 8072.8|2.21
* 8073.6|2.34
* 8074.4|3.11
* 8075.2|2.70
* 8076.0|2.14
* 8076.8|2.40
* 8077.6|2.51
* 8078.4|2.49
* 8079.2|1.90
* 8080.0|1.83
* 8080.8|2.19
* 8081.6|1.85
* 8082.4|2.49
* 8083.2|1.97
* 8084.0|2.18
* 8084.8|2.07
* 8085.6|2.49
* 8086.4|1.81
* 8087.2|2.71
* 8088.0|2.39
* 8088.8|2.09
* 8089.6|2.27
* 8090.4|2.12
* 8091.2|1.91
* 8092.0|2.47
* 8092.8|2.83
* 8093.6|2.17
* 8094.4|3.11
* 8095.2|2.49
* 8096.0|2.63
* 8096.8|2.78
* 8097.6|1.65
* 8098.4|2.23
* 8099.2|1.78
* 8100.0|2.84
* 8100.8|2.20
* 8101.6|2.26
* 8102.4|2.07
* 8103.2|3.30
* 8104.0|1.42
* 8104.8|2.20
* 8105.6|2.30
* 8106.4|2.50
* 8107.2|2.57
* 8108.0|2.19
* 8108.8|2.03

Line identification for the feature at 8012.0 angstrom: [S II] 6716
